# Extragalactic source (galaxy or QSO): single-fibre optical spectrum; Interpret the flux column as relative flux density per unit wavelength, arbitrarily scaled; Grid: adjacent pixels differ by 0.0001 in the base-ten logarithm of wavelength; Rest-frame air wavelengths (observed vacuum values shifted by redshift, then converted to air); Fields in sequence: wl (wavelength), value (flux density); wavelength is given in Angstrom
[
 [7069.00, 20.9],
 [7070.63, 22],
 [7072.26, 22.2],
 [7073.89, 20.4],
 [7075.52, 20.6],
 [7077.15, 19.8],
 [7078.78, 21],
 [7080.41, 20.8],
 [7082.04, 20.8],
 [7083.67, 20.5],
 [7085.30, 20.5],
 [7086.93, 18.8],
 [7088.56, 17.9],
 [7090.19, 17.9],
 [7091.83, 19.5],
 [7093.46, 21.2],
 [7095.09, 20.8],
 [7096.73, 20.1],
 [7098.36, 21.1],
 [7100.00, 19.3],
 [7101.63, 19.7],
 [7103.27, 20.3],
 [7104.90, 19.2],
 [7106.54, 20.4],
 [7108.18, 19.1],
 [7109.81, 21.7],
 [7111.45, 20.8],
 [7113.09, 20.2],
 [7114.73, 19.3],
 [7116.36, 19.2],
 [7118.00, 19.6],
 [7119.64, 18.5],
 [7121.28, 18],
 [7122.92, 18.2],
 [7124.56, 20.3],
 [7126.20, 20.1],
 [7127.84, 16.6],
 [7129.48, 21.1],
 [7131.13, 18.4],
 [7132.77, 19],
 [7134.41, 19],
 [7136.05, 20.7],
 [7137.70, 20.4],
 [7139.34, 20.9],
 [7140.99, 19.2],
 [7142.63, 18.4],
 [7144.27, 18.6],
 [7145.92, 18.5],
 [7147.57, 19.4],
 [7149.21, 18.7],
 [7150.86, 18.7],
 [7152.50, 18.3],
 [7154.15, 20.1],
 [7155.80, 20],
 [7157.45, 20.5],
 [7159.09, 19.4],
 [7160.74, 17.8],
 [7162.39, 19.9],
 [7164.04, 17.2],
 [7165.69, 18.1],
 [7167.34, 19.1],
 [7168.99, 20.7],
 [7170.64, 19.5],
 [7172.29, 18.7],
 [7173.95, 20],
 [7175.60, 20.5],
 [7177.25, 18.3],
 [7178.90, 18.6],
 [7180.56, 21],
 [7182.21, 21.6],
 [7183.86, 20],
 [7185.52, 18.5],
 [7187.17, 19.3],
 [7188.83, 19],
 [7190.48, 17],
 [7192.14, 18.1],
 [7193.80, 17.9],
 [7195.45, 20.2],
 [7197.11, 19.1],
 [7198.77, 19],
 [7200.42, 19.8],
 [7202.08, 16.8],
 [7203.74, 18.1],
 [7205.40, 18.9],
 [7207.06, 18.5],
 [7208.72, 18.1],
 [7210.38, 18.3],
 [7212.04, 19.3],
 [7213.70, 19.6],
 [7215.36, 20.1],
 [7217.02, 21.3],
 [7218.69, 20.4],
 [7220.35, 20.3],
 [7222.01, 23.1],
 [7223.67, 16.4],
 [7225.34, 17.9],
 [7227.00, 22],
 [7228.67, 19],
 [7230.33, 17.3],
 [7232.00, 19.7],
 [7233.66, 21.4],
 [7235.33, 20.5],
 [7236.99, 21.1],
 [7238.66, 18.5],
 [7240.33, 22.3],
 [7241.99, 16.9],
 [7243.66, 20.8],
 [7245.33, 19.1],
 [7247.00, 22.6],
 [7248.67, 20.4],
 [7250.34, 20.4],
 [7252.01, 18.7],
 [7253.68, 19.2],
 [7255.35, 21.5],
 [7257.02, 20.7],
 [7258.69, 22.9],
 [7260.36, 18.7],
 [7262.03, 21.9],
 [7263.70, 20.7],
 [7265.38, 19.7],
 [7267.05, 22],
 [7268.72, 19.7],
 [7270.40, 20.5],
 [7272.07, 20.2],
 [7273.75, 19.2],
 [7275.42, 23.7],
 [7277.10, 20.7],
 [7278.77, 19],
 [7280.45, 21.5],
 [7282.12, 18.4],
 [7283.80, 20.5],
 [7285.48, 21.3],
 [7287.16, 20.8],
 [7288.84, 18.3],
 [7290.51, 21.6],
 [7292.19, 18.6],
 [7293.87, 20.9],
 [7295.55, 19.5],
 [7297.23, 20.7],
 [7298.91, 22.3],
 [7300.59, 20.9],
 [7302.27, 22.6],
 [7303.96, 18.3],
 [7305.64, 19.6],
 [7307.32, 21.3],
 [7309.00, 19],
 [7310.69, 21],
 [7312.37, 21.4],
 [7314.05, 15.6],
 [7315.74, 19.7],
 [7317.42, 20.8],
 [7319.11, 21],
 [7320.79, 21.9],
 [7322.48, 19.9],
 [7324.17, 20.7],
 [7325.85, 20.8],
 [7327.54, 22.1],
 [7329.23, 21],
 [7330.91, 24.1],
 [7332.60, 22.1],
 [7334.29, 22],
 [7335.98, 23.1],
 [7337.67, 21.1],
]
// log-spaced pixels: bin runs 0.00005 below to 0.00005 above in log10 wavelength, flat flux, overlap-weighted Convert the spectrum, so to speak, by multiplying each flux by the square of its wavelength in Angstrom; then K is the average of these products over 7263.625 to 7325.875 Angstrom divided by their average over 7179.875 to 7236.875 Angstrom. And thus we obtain 1.1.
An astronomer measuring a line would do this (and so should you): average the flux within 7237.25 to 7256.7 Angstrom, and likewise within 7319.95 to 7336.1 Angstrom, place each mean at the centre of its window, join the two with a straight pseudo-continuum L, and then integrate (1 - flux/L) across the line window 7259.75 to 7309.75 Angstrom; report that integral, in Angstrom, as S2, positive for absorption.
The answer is 1.01 Angstrom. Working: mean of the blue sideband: 20.1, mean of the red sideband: 21.7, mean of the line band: 20.4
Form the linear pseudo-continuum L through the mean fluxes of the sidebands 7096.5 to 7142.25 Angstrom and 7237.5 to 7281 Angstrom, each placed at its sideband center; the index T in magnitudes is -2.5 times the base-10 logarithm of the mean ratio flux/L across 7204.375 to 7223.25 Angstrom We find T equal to 0.03 mag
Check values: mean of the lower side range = 19.6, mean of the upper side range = 20.4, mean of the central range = 19.7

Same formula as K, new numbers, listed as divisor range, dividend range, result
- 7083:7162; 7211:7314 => 1.08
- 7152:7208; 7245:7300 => 1.10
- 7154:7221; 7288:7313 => 1.09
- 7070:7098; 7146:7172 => 0.96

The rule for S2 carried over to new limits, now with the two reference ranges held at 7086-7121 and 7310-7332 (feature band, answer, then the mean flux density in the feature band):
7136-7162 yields 0.8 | 19.3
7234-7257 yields 0.2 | 20.2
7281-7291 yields 0.2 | 20.1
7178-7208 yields 1.8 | 19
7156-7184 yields 0.8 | 19.5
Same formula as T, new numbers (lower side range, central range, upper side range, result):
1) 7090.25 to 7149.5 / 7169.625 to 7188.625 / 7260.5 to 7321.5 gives 0.013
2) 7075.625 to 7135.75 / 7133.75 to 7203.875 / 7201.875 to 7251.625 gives 0.028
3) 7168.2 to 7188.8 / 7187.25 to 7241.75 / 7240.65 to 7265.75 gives 0.038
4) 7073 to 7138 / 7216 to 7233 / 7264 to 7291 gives 0.025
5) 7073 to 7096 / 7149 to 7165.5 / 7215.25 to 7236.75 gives 0.054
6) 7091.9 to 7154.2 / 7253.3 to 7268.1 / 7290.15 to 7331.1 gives -0.030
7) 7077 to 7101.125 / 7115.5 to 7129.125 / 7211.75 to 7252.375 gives 0.061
